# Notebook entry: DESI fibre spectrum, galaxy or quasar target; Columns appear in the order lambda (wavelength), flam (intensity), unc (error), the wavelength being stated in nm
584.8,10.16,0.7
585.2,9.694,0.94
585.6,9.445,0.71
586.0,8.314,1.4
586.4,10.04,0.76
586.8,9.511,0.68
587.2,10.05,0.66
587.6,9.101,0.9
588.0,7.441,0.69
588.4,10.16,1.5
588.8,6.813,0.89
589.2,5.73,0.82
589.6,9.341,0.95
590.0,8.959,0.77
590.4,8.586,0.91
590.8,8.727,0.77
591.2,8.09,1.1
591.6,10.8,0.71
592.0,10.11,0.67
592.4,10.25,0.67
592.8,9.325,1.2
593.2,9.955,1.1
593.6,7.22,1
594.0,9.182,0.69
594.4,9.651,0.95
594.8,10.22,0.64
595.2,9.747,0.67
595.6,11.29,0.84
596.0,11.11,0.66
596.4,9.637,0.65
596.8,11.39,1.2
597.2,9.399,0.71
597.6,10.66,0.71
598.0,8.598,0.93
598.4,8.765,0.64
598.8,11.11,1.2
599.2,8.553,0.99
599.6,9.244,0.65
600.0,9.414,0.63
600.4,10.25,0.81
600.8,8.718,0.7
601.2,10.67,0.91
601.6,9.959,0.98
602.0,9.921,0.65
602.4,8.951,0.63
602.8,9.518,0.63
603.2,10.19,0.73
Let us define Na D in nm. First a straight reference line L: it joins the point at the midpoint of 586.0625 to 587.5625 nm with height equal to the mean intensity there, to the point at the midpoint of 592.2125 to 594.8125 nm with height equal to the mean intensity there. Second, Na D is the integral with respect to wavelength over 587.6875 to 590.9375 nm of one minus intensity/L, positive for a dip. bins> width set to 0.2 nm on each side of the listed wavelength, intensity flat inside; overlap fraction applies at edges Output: 0.439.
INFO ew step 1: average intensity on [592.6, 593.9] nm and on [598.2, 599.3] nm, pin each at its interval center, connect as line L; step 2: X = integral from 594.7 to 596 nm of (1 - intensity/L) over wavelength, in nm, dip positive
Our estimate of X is -0.201 nm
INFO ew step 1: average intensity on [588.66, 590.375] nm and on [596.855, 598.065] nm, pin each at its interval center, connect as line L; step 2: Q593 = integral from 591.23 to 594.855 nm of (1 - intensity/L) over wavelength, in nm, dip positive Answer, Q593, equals -0.34 nm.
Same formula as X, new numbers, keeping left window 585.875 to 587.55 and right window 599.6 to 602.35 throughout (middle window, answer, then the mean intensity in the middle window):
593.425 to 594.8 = 0.10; 8.93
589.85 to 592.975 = 0.07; 9.36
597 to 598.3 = 0.02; 9.49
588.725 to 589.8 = 0.25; 7.35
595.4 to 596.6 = -0.13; 10.7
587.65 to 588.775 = 0.12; 8.53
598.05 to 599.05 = 0.00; 9.67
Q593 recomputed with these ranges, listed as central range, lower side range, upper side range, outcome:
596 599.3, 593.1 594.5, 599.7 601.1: -0.22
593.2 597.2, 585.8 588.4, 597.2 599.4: -0.21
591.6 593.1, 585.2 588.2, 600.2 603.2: -0.10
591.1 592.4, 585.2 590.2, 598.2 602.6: -0.12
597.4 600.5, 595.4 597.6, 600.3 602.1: 0.20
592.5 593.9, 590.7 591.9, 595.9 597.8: 0.10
